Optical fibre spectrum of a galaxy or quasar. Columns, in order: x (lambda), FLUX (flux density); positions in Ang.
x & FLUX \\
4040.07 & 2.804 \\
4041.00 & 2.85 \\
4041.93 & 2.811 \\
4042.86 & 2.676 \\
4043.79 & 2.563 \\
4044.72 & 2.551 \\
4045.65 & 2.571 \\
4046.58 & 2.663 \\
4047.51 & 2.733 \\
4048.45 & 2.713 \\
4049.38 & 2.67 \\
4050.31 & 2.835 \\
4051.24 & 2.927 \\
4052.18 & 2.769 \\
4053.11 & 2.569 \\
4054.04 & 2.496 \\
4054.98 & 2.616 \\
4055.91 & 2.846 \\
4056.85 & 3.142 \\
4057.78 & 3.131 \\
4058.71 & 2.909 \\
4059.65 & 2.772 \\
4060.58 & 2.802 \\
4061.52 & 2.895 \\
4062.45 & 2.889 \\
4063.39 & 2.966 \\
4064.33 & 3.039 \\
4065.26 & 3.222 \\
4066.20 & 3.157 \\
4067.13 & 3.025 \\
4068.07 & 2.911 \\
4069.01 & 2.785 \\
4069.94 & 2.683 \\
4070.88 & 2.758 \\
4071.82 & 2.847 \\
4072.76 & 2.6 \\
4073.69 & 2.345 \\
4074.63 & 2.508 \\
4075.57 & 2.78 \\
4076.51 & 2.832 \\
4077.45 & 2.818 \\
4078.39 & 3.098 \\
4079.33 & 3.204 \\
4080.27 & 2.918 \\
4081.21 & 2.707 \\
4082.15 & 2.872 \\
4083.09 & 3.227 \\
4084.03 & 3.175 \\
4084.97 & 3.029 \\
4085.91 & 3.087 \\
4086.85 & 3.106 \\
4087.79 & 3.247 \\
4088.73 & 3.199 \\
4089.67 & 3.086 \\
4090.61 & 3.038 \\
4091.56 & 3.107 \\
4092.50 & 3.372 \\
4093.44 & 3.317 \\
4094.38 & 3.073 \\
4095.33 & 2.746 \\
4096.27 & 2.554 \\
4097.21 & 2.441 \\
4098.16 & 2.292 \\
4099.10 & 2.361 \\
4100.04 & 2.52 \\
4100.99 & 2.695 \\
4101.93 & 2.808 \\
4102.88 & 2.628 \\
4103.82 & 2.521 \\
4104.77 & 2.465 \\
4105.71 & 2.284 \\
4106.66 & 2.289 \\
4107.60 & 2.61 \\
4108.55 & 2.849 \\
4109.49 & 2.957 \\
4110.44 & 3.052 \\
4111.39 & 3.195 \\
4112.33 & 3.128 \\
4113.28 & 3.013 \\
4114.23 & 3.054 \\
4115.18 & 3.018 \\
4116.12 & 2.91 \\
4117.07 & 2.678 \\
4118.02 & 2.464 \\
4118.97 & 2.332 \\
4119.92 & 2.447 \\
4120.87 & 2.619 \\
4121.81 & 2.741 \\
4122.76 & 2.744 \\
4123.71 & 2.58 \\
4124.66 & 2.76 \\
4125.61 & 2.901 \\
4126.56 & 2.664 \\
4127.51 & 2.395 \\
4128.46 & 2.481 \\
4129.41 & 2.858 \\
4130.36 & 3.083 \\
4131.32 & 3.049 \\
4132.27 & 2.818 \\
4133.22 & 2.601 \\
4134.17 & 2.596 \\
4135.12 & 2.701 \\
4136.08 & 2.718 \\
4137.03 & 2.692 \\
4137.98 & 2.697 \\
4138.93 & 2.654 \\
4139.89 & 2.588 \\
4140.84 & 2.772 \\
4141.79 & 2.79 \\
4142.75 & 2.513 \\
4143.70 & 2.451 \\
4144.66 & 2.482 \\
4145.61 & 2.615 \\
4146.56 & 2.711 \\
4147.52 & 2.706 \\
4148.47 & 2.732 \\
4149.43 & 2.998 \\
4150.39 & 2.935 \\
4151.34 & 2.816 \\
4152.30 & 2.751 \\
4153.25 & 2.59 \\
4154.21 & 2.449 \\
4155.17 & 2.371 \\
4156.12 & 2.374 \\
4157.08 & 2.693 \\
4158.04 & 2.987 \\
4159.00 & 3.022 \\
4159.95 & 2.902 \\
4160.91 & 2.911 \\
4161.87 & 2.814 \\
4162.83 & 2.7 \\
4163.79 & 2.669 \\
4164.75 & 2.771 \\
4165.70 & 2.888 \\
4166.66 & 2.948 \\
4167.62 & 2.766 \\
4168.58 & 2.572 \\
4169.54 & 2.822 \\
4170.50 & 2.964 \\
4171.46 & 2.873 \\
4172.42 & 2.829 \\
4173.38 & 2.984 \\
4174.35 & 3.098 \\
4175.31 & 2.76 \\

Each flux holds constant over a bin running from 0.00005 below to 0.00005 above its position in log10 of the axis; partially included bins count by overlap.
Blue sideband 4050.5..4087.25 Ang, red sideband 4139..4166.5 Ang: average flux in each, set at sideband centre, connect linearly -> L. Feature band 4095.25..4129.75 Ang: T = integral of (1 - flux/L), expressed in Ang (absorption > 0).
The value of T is 1.48 Ang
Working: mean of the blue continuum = 2.88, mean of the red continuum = 2.72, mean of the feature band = 2.68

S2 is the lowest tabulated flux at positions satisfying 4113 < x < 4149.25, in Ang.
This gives 2.332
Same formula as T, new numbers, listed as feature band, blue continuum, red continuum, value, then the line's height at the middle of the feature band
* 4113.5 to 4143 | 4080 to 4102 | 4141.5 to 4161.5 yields 0.8 Ang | 2.79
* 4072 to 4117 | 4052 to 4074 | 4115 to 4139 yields -1.3 Ang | 2.77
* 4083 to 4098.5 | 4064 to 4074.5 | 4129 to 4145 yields -1.1 Ang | 2.8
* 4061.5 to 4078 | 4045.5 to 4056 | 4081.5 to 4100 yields -0.1 Ang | 2.82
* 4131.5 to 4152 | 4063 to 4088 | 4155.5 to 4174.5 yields 1.1 Ang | 2.85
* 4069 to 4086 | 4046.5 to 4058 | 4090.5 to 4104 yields -0.5 Ang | 2.77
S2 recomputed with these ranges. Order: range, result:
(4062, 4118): 2.284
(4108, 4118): 2.678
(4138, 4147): 2.451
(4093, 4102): 2.292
